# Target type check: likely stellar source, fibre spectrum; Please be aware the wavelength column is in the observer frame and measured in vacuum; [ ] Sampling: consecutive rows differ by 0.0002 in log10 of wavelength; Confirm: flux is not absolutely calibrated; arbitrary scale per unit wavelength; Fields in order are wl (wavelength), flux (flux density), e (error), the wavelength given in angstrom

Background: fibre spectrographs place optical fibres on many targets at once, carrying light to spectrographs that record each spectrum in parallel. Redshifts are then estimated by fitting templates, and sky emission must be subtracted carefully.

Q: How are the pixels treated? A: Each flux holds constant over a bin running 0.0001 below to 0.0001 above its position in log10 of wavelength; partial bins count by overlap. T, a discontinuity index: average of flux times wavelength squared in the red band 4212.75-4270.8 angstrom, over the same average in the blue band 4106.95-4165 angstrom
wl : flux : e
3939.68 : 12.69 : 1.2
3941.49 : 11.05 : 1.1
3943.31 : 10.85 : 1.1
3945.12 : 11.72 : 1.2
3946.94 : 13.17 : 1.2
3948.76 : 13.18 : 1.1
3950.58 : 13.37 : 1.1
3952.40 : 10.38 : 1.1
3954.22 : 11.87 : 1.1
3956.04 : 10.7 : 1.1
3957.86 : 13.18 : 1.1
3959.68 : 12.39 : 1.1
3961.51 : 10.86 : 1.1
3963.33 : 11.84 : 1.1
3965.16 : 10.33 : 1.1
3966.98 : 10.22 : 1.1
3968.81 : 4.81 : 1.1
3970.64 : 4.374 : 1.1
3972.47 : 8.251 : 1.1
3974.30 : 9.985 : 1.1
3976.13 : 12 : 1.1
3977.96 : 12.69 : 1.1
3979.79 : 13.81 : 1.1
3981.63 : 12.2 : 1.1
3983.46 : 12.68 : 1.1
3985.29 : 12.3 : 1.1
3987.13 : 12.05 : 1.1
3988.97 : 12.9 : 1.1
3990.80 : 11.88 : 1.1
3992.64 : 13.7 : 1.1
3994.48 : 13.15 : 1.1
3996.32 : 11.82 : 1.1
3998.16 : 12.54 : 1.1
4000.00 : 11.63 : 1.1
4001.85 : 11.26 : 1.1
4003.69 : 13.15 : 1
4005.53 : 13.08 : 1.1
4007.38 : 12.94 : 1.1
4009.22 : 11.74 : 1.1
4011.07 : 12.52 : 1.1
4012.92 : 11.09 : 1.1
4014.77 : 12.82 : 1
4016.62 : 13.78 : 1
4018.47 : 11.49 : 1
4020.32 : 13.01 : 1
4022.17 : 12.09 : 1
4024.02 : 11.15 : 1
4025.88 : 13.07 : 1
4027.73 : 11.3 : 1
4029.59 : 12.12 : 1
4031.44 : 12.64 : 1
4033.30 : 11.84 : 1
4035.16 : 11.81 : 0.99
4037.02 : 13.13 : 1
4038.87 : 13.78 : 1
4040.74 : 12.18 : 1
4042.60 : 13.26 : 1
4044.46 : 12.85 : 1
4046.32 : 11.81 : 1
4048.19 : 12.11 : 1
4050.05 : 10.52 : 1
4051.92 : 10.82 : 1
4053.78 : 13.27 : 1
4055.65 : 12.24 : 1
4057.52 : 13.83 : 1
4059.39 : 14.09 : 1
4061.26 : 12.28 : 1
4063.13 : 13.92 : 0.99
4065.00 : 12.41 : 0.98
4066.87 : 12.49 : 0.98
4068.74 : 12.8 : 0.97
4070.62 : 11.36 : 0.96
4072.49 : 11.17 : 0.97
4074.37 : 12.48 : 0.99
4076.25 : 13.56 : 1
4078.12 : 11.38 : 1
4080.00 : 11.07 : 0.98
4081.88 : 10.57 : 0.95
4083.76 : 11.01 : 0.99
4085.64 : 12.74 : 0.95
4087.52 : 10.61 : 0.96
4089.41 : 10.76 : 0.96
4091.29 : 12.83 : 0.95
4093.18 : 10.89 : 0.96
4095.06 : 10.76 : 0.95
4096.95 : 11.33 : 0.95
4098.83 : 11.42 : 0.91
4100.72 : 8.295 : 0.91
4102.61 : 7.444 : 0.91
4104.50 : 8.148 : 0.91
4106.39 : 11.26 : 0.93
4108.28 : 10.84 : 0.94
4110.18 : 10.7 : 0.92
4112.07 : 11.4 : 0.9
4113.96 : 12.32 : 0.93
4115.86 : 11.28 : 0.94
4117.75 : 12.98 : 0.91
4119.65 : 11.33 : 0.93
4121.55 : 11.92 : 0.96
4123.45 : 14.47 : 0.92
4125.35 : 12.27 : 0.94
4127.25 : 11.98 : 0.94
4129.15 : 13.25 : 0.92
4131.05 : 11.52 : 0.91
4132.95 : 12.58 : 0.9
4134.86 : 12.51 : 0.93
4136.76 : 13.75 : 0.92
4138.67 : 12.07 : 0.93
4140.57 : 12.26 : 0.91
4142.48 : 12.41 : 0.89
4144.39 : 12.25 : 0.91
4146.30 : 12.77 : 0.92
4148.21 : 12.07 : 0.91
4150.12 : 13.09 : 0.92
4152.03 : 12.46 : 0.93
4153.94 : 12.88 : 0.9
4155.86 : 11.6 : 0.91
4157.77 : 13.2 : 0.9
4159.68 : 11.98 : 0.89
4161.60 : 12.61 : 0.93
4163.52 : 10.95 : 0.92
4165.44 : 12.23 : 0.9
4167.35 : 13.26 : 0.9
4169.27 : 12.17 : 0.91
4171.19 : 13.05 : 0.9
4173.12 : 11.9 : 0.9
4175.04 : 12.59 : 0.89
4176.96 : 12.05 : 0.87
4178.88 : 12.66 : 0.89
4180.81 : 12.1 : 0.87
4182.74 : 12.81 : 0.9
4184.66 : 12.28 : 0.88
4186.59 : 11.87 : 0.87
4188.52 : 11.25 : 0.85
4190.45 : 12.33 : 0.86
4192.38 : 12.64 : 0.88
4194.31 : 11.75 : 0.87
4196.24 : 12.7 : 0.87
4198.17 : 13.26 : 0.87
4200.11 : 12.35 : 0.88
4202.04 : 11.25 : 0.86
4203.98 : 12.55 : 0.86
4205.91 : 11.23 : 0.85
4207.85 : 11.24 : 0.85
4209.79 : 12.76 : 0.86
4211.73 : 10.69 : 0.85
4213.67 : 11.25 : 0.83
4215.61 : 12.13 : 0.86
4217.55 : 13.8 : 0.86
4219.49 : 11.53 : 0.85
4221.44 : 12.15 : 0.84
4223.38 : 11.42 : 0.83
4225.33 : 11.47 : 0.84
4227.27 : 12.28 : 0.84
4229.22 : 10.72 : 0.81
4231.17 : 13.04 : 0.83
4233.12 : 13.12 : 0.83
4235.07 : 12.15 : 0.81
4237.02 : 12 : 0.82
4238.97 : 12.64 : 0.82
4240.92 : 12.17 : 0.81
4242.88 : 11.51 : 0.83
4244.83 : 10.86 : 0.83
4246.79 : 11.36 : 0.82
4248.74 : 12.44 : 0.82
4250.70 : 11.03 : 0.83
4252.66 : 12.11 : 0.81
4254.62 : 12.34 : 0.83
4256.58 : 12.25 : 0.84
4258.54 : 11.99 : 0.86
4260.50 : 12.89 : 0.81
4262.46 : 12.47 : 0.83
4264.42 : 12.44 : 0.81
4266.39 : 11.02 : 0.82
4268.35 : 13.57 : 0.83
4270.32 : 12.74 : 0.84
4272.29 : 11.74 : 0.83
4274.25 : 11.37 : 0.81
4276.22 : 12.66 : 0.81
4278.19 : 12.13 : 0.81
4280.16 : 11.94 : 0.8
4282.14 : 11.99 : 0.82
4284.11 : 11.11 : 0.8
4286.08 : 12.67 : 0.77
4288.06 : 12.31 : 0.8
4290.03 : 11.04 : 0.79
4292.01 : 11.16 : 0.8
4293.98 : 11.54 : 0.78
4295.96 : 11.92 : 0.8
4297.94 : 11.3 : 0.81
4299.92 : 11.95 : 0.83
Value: 1.0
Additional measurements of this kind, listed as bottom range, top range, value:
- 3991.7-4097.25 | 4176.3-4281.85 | 1.08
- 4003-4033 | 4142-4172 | 1.08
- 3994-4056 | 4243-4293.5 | 1.10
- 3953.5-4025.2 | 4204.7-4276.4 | 1.16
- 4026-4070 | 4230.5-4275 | 1.07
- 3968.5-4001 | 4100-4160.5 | 1.12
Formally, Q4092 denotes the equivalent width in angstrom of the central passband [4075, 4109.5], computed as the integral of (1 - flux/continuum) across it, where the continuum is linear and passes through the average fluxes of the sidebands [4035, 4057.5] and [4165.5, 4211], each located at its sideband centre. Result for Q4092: 4.2 angstrom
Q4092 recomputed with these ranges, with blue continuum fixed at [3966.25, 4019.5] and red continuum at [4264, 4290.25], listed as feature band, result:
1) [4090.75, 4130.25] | 1.8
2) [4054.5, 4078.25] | -1.9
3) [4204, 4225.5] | 0.3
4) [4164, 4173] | -0.5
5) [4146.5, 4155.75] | -0.5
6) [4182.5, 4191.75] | -0.1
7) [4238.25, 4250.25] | 0.2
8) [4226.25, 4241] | -0.3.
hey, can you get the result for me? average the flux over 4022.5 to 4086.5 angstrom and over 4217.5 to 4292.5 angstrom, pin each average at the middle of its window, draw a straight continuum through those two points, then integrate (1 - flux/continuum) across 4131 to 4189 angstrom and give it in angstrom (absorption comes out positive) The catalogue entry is -1.2 angstrom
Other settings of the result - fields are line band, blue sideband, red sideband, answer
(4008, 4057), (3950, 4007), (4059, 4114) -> -3.6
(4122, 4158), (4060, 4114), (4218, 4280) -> -3.2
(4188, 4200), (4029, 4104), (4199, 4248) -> -0.5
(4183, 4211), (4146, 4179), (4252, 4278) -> 0.6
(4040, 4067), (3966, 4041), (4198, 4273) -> -1.5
